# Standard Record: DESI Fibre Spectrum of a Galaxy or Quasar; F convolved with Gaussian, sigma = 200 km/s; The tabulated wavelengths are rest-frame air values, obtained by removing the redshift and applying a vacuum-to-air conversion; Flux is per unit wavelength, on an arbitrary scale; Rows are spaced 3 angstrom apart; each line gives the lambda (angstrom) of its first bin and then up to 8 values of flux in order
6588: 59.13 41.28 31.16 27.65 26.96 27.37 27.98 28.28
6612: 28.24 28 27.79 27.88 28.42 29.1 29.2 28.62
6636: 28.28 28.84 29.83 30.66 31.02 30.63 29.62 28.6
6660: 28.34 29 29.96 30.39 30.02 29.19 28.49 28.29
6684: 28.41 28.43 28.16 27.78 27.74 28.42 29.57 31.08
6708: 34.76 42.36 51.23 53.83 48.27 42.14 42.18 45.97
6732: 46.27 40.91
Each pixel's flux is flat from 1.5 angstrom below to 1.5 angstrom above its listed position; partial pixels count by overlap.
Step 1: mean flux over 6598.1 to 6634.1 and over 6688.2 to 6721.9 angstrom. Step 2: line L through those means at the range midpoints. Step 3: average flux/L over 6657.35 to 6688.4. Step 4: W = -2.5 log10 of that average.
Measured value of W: 0.156 mag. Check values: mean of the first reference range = 28.1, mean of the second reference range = 36.6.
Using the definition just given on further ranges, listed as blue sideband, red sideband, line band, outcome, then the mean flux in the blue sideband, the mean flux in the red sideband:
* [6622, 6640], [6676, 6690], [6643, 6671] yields -0.05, 28.7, 28.4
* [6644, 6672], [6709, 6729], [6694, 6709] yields 0.35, 29.8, 46.3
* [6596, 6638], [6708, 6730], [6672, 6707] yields 0.37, 28.1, 45.8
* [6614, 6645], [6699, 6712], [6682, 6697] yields 0.16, 28.7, 33.4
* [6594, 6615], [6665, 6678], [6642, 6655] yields -0.05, 28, 29.7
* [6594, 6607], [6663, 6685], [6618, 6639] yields -0.01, 27.9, 29.3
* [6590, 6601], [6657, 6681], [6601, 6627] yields 0.11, 31.5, 29.2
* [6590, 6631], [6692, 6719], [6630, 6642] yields 0.08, 29.1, 36.7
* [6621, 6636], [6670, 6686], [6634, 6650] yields -0.04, 28.7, 28.9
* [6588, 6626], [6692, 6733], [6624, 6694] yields 0.19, 30.4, 39.5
